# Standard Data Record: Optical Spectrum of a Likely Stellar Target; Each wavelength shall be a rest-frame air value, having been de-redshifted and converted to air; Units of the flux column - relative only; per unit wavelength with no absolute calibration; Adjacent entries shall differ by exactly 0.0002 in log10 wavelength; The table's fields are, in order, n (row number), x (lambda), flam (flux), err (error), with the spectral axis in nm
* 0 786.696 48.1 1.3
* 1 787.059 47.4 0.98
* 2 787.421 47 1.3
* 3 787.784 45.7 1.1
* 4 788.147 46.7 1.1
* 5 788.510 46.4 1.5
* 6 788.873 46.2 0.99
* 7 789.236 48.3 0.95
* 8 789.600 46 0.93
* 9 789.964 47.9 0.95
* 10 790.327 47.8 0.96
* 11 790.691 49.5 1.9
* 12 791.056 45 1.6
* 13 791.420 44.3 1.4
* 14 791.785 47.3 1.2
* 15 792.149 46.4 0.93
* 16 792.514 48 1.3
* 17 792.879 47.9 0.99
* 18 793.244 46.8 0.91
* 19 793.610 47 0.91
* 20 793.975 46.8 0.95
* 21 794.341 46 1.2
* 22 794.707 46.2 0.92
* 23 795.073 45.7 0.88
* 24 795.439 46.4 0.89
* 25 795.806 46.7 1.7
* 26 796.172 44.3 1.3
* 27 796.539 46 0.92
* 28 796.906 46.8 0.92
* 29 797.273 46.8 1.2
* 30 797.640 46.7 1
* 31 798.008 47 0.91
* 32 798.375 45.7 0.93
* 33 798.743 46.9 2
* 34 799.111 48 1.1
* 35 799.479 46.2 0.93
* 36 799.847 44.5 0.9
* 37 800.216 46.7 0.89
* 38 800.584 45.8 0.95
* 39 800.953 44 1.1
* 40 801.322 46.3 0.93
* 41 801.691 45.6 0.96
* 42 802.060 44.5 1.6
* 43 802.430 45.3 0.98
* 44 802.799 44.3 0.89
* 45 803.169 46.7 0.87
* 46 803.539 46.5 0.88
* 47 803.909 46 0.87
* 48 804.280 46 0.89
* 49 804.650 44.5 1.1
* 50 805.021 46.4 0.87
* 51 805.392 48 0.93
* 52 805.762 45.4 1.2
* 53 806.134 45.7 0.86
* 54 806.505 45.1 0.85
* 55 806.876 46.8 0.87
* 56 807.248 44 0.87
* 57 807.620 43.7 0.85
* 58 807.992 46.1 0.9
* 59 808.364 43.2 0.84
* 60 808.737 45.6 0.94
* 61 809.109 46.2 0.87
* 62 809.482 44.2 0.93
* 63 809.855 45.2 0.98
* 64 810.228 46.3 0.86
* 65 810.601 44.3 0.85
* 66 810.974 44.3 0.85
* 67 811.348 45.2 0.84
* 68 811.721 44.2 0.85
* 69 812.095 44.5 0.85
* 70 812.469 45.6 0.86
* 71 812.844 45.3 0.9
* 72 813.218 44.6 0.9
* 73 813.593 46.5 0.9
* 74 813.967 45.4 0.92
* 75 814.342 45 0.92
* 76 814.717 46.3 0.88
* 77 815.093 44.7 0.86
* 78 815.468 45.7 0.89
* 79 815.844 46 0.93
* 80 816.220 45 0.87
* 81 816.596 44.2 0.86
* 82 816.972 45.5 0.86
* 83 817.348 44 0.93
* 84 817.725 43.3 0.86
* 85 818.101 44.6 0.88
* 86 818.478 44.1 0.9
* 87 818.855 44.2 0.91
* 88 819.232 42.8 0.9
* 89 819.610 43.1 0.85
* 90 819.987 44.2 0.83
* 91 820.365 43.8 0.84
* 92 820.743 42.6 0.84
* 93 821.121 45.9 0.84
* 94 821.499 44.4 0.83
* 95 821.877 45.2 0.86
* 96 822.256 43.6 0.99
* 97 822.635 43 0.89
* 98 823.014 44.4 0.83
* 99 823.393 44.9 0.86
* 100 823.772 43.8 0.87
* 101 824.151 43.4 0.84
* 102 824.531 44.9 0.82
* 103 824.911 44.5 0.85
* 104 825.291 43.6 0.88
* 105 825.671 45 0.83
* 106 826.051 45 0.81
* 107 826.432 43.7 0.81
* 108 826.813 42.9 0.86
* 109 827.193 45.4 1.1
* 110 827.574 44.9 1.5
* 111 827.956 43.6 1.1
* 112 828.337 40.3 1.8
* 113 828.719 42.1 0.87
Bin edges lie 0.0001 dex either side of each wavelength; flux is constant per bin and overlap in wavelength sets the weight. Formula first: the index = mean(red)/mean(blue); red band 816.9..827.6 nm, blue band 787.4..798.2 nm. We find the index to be 0.95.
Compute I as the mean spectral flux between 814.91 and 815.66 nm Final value 45.2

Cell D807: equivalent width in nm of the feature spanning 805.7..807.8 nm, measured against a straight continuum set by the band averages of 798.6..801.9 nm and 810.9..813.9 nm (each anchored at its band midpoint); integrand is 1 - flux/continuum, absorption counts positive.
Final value 0.018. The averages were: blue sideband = 46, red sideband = 45.1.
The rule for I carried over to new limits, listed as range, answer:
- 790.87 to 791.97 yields 45.5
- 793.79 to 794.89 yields 46.3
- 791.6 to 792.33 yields 46.9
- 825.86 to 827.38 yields 44.3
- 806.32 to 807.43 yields 45.3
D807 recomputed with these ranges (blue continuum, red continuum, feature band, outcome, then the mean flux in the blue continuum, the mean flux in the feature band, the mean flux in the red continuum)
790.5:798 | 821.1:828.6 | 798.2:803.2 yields 0.032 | 46.5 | 45.7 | 44.1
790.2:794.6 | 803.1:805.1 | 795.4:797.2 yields 0.020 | 46.9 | 46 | 45.9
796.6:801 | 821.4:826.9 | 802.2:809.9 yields 0.040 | 46.3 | 45.5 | 44.2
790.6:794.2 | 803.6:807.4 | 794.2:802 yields 0.051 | 46.8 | 46.1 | 45.8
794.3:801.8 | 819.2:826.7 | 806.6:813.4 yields 0.028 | 46.1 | 45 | 44.1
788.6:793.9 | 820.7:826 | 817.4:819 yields 0.025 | 47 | 44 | 44.3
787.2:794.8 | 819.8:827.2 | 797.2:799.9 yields -0.020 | 46.8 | 46.6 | 44.2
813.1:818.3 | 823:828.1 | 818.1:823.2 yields 0.080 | 45.1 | 44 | 44.3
